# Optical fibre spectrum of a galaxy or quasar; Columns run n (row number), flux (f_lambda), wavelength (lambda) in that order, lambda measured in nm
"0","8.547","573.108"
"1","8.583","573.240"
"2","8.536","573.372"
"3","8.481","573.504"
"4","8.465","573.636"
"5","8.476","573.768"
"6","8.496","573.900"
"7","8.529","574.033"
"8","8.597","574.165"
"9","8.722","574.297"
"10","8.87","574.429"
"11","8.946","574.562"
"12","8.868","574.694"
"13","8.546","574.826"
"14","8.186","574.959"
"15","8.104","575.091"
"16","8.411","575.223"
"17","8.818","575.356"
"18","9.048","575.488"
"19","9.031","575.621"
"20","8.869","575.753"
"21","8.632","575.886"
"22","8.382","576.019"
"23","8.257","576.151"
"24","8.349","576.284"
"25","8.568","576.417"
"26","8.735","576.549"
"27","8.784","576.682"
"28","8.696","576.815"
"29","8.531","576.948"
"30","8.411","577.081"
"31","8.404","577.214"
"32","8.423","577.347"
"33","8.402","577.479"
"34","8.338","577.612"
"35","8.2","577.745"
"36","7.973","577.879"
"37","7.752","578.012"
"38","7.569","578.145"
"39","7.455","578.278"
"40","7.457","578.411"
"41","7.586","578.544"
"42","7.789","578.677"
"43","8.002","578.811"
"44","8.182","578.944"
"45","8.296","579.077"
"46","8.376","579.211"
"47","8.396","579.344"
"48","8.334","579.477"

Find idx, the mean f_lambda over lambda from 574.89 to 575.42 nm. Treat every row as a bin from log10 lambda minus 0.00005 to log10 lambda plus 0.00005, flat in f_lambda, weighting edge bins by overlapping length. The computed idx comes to 8.37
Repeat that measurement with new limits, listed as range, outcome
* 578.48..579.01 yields 7.89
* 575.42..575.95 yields 8.9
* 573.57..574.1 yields 8.49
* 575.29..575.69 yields 8.98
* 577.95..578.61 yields 7.57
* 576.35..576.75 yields 8.7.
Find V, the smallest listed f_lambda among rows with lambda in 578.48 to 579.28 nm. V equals 7.586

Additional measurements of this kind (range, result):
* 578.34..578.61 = 7.457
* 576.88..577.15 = 8.411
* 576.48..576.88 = 8.696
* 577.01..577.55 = 8.402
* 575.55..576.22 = 8.257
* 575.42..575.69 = 9.031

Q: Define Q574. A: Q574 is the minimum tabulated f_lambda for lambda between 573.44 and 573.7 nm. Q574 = 8.465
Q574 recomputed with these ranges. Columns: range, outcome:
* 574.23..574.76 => 8.722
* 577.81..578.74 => 7.455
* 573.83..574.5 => 8.496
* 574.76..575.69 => 8.104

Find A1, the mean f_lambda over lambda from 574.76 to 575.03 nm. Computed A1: 8.36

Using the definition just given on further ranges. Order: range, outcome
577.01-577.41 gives 8.41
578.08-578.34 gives 7.52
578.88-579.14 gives 8.25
